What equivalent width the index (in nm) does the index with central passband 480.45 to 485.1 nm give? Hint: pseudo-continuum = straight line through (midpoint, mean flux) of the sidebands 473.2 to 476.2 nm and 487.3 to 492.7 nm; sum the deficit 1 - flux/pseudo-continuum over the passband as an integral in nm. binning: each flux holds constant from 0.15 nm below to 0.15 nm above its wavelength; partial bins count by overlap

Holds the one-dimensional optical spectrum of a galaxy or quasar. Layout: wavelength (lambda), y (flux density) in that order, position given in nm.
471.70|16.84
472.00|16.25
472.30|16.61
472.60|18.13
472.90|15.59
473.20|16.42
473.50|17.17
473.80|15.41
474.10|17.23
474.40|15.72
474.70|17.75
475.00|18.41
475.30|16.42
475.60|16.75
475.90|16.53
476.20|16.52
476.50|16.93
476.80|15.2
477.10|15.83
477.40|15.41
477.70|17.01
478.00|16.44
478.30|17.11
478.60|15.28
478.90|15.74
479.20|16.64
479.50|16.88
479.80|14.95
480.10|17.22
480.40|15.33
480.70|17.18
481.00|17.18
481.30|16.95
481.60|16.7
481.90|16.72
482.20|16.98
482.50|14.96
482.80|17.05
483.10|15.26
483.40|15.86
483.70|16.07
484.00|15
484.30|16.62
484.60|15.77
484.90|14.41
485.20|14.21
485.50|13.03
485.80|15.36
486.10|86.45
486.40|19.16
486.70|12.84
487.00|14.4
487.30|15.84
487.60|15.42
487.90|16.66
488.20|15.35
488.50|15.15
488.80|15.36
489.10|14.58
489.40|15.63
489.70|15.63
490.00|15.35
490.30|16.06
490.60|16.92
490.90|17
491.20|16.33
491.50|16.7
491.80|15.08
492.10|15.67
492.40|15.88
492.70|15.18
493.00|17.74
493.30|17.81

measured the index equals 0.04 nm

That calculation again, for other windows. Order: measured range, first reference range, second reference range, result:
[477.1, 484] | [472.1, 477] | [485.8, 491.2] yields 0.64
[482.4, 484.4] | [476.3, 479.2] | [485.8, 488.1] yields 0.53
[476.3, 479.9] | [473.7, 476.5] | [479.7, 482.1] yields 0.12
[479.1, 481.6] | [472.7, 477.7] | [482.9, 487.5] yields 0.23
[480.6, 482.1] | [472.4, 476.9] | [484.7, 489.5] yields 0.11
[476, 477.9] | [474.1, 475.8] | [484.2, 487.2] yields 0.19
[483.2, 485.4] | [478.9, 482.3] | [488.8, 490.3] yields 0.10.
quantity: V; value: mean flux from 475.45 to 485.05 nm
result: 16.2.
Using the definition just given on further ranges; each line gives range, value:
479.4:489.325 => 17.9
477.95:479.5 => 16.3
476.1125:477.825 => 16.1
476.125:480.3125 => 16.2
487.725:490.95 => 15.7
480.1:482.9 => 16.6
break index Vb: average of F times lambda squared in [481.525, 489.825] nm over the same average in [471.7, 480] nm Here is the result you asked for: 1.1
